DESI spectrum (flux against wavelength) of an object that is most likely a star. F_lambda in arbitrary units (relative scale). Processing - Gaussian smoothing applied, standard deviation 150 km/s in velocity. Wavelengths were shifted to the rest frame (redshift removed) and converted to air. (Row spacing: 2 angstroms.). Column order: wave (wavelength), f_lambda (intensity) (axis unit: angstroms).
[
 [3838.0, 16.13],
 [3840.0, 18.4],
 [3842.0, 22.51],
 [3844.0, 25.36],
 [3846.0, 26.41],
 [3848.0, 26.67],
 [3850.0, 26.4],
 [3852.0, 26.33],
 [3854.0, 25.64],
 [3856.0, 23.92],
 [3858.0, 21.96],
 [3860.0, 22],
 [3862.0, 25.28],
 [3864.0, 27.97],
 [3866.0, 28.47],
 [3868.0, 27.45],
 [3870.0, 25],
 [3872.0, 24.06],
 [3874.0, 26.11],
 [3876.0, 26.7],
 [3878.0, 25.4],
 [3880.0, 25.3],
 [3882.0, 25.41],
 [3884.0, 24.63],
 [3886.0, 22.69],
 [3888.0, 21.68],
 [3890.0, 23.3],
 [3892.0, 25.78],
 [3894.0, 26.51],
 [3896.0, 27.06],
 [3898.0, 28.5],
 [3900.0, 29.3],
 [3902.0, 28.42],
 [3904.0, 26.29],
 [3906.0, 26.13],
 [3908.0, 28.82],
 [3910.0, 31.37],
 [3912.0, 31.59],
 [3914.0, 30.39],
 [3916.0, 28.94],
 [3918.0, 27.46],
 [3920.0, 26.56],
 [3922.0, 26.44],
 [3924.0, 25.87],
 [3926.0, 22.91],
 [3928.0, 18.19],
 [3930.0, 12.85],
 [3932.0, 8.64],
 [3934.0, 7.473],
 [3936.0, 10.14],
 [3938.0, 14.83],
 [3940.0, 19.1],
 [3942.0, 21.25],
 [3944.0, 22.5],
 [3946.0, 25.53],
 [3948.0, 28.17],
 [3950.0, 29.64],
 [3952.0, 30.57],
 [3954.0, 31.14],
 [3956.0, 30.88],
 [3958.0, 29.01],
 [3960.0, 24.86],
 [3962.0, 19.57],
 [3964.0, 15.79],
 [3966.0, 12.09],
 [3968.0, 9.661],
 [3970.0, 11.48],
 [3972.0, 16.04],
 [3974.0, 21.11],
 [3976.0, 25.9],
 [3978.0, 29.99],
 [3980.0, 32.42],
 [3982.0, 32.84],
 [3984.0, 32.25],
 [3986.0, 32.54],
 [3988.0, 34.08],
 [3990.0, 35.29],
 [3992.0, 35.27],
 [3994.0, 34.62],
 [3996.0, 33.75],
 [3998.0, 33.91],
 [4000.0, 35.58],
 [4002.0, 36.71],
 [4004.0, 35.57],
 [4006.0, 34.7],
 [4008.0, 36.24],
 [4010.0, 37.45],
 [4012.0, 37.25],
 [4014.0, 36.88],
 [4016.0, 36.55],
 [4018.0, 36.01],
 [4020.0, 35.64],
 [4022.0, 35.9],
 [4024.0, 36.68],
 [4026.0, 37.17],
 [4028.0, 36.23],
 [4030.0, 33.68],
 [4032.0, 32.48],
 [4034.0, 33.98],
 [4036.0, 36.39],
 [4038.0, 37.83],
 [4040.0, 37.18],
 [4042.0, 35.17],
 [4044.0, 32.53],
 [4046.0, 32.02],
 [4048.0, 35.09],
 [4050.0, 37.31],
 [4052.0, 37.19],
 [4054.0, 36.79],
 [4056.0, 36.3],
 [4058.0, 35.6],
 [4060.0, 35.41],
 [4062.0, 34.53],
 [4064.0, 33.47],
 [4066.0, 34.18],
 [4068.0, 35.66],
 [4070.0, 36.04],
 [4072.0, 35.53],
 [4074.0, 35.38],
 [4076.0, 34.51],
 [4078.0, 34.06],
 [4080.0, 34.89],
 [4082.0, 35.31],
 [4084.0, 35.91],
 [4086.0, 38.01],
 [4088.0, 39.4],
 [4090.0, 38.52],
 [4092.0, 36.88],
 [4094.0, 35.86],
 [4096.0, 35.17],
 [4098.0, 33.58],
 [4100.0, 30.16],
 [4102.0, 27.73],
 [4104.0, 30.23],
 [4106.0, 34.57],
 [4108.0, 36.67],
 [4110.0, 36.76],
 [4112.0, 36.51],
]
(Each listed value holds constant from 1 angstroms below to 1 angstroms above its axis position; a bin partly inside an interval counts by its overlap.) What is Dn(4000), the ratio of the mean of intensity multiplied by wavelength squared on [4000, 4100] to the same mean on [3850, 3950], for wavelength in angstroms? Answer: 1.6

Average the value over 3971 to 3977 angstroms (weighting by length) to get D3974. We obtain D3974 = 21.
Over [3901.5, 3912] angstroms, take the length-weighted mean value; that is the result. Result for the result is 28.5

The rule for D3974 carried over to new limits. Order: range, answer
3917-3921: 27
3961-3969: 14.3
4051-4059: 36.5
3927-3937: 11.5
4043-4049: 33.2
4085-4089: 38.7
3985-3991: 34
